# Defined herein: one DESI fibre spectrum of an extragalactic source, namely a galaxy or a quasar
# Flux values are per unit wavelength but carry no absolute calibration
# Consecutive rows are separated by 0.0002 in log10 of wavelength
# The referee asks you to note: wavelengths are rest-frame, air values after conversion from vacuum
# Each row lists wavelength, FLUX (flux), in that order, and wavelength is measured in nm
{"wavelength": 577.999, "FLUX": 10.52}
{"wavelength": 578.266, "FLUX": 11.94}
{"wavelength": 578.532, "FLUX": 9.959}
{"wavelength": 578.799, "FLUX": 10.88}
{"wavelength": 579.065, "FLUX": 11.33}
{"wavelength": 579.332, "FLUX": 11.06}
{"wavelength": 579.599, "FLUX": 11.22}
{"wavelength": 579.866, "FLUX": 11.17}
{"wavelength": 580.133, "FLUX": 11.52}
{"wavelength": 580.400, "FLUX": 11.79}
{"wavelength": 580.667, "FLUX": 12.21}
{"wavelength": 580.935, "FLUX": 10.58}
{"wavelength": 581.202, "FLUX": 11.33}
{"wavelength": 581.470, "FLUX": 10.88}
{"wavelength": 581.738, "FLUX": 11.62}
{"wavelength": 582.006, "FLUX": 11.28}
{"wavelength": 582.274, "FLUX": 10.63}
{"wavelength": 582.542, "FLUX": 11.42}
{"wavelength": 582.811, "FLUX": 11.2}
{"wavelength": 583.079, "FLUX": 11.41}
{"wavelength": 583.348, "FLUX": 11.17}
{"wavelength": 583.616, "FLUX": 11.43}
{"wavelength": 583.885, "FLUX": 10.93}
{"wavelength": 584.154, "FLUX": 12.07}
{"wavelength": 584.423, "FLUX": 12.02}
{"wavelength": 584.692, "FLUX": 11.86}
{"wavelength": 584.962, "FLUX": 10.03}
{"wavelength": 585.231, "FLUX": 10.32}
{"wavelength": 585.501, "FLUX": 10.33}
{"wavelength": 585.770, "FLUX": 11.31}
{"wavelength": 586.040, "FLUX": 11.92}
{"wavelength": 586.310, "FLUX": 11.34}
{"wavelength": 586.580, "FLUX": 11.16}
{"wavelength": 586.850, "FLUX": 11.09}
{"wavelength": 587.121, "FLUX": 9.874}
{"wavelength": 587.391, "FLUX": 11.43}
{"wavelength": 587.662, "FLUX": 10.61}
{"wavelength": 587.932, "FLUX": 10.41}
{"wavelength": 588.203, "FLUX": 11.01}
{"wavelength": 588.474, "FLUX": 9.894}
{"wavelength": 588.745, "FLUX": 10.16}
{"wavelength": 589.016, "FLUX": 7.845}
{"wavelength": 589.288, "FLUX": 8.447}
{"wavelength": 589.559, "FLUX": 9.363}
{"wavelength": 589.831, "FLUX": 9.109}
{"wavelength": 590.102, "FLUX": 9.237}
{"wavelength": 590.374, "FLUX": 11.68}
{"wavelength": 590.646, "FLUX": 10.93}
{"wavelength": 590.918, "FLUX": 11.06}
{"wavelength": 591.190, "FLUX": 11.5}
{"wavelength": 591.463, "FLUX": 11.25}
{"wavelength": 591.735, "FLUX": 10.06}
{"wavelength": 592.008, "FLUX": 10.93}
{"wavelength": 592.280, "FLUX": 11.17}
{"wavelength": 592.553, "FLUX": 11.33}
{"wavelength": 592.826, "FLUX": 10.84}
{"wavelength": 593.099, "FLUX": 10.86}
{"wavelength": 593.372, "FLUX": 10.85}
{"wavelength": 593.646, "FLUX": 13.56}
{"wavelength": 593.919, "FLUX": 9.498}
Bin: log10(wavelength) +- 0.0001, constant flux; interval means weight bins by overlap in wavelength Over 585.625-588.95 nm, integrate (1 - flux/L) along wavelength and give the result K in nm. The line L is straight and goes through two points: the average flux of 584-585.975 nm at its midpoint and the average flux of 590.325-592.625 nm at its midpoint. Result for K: 0.103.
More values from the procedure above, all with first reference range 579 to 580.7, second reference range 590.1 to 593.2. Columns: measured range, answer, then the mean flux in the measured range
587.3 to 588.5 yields 0.044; 10.7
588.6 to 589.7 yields 0.210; 8.96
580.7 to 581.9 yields 0.019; 11.2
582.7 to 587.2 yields 0.031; 11.2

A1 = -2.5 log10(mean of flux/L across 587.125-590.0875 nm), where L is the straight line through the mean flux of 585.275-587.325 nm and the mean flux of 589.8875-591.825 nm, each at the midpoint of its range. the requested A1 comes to 0.11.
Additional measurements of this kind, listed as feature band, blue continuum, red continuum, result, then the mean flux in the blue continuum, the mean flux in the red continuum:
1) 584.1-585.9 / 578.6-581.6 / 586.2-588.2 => -0.01 mag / 11.2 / 10.8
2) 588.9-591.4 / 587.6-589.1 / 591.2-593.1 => 0.06 mag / 10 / 11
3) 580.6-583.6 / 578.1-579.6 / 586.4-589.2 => -0.04 mag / 11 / 10.3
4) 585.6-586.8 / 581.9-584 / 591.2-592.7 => -0.03 mag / 11.2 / 11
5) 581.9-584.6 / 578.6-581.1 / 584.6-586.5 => -0.02 mag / 11.3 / 11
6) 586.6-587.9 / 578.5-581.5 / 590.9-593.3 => 0.03 mag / 11.2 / 11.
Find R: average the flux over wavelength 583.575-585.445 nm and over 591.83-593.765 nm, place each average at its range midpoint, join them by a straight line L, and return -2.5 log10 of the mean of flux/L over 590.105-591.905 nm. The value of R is 0.03 mag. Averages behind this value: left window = 11.2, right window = 11.3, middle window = 10.9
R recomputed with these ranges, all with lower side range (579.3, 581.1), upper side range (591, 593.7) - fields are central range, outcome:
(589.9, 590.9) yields 0.062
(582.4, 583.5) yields 0.003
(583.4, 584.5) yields -0.024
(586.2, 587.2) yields 0.035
